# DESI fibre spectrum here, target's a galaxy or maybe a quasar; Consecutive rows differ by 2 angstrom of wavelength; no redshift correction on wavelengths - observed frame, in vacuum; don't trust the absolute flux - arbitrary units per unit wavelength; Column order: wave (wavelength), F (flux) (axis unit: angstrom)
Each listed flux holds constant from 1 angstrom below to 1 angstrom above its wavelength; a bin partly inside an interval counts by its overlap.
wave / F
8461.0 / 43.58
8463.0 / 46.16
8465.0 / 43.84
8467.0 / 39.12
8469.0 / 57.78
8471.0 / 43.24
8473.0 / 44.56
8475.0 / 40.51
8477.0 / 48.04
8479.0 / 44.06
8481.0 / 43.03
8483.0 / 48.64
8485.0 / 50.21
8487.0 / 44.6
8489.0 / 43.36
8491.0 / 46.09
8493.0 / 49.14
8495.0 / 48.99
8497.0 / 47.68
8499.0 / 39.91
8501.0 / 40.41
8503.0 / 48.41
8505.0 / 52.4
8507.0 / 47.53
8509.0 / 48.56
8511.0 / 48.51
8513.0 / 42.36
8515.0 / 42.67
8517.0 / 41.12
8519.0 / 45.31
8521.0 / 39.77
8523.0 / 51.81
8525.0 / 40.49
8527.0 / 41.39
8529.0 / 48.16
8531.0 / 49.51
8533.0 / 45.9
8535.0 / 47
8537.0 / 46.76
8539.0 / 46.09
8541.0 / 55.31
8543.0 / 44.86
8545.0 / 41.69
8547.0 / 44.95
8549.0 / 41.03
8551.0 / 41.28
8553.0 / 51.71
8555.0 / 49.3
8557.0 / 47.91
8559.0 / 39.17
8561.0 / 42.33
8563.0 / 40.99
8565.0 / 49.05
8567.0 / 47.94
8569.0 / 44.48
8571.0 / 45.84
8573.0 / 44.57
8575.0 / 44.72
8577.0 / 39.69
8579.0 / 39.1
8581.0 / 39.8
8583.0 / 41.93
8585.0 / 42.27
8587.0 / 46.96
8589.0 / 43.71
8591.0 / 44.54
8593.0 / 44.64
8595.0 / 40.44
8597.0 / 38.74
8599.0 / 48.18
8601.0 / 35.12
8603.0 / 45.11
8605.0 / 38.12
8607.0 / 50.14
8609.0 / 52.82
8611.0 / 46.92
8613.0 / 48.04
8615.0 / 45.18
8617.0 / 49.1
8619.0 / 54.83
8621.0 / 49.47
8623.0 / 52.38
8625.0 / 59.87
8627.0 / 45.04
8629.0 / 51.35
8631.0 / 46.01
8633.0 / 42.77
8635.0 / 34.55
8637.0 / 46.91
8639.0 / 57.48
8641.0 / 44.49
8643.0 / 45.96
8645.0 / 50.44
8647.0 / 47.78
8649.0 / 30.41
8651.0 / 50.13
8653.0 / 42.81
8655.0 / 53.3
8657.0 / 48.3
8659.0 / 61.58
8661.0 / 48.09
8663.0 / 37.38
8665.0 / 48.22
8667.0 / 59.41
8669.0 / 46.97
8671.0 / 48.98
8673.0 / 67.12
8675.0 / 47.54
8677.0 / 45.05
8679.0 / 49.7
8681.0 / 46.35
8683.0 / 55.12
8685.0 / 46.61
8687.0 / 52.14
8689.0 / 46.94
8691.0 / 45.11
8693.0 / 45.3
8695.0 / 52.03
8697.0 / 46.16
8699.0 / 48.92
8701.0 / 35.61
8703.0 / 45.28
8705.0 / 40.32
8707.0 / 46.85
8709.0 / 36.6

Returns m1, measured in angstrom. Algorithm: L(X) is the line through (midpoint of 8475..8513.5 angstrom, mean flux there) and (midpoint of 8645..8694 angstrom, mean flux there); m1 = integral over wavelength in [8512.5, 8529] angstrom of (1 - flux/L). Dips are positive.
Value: 1.1 angstrom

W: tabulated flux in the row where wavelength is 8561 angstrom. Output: 42.33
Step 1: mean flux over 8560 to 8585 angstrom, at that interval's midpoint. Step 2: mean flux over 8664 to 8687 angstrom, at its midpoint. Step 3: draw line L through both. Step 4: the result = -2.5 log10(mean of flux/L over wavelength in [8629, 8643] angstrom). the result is 0.05 mag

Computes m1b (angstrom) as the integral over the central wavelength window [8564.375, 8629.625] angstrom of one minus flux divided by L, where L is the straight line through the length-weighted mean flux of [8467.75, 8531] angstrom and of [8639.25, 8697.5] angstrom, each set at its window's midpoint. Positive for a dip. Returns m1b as 2.47 angstrom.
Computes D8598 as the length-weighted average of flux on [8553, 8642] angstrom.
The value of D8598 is 45.6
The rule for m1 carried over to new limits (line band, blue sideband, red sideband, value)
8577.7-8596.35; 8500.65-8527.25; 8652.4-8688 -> 2.0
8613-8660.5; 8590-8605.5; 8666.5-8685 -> -1.7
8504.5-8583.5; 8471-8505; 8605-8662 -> 2.7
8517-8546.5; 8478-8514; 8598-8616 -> 0.2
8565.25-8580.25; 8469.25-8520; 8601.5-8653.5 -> 0.8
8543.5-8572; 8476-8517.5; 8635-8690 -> 1.4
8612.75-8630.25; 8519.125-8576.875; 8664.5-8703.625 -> -1.2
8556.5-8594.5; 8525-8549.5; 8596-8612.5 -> 1.3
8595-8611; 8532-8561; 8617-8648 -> 1.2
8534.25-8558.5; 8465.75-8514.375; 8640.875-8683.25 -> 0.3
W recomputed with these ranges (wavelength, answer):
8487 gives 44.6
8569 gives 44.48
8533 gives 45.9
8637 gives 46.91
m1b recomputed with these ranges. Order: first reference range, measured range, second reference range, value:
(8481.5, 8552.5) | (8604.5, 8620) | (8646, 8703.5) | -0.39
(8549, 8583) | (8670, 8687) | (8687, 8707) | -2.09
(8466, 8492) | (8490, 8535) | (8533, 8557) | 0.26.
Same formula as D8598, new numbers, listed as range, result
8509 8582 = 44.8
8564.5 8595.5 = 43.7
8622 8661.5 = 48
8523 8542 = 47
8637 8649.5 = 46.8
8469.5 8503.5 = 45.5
